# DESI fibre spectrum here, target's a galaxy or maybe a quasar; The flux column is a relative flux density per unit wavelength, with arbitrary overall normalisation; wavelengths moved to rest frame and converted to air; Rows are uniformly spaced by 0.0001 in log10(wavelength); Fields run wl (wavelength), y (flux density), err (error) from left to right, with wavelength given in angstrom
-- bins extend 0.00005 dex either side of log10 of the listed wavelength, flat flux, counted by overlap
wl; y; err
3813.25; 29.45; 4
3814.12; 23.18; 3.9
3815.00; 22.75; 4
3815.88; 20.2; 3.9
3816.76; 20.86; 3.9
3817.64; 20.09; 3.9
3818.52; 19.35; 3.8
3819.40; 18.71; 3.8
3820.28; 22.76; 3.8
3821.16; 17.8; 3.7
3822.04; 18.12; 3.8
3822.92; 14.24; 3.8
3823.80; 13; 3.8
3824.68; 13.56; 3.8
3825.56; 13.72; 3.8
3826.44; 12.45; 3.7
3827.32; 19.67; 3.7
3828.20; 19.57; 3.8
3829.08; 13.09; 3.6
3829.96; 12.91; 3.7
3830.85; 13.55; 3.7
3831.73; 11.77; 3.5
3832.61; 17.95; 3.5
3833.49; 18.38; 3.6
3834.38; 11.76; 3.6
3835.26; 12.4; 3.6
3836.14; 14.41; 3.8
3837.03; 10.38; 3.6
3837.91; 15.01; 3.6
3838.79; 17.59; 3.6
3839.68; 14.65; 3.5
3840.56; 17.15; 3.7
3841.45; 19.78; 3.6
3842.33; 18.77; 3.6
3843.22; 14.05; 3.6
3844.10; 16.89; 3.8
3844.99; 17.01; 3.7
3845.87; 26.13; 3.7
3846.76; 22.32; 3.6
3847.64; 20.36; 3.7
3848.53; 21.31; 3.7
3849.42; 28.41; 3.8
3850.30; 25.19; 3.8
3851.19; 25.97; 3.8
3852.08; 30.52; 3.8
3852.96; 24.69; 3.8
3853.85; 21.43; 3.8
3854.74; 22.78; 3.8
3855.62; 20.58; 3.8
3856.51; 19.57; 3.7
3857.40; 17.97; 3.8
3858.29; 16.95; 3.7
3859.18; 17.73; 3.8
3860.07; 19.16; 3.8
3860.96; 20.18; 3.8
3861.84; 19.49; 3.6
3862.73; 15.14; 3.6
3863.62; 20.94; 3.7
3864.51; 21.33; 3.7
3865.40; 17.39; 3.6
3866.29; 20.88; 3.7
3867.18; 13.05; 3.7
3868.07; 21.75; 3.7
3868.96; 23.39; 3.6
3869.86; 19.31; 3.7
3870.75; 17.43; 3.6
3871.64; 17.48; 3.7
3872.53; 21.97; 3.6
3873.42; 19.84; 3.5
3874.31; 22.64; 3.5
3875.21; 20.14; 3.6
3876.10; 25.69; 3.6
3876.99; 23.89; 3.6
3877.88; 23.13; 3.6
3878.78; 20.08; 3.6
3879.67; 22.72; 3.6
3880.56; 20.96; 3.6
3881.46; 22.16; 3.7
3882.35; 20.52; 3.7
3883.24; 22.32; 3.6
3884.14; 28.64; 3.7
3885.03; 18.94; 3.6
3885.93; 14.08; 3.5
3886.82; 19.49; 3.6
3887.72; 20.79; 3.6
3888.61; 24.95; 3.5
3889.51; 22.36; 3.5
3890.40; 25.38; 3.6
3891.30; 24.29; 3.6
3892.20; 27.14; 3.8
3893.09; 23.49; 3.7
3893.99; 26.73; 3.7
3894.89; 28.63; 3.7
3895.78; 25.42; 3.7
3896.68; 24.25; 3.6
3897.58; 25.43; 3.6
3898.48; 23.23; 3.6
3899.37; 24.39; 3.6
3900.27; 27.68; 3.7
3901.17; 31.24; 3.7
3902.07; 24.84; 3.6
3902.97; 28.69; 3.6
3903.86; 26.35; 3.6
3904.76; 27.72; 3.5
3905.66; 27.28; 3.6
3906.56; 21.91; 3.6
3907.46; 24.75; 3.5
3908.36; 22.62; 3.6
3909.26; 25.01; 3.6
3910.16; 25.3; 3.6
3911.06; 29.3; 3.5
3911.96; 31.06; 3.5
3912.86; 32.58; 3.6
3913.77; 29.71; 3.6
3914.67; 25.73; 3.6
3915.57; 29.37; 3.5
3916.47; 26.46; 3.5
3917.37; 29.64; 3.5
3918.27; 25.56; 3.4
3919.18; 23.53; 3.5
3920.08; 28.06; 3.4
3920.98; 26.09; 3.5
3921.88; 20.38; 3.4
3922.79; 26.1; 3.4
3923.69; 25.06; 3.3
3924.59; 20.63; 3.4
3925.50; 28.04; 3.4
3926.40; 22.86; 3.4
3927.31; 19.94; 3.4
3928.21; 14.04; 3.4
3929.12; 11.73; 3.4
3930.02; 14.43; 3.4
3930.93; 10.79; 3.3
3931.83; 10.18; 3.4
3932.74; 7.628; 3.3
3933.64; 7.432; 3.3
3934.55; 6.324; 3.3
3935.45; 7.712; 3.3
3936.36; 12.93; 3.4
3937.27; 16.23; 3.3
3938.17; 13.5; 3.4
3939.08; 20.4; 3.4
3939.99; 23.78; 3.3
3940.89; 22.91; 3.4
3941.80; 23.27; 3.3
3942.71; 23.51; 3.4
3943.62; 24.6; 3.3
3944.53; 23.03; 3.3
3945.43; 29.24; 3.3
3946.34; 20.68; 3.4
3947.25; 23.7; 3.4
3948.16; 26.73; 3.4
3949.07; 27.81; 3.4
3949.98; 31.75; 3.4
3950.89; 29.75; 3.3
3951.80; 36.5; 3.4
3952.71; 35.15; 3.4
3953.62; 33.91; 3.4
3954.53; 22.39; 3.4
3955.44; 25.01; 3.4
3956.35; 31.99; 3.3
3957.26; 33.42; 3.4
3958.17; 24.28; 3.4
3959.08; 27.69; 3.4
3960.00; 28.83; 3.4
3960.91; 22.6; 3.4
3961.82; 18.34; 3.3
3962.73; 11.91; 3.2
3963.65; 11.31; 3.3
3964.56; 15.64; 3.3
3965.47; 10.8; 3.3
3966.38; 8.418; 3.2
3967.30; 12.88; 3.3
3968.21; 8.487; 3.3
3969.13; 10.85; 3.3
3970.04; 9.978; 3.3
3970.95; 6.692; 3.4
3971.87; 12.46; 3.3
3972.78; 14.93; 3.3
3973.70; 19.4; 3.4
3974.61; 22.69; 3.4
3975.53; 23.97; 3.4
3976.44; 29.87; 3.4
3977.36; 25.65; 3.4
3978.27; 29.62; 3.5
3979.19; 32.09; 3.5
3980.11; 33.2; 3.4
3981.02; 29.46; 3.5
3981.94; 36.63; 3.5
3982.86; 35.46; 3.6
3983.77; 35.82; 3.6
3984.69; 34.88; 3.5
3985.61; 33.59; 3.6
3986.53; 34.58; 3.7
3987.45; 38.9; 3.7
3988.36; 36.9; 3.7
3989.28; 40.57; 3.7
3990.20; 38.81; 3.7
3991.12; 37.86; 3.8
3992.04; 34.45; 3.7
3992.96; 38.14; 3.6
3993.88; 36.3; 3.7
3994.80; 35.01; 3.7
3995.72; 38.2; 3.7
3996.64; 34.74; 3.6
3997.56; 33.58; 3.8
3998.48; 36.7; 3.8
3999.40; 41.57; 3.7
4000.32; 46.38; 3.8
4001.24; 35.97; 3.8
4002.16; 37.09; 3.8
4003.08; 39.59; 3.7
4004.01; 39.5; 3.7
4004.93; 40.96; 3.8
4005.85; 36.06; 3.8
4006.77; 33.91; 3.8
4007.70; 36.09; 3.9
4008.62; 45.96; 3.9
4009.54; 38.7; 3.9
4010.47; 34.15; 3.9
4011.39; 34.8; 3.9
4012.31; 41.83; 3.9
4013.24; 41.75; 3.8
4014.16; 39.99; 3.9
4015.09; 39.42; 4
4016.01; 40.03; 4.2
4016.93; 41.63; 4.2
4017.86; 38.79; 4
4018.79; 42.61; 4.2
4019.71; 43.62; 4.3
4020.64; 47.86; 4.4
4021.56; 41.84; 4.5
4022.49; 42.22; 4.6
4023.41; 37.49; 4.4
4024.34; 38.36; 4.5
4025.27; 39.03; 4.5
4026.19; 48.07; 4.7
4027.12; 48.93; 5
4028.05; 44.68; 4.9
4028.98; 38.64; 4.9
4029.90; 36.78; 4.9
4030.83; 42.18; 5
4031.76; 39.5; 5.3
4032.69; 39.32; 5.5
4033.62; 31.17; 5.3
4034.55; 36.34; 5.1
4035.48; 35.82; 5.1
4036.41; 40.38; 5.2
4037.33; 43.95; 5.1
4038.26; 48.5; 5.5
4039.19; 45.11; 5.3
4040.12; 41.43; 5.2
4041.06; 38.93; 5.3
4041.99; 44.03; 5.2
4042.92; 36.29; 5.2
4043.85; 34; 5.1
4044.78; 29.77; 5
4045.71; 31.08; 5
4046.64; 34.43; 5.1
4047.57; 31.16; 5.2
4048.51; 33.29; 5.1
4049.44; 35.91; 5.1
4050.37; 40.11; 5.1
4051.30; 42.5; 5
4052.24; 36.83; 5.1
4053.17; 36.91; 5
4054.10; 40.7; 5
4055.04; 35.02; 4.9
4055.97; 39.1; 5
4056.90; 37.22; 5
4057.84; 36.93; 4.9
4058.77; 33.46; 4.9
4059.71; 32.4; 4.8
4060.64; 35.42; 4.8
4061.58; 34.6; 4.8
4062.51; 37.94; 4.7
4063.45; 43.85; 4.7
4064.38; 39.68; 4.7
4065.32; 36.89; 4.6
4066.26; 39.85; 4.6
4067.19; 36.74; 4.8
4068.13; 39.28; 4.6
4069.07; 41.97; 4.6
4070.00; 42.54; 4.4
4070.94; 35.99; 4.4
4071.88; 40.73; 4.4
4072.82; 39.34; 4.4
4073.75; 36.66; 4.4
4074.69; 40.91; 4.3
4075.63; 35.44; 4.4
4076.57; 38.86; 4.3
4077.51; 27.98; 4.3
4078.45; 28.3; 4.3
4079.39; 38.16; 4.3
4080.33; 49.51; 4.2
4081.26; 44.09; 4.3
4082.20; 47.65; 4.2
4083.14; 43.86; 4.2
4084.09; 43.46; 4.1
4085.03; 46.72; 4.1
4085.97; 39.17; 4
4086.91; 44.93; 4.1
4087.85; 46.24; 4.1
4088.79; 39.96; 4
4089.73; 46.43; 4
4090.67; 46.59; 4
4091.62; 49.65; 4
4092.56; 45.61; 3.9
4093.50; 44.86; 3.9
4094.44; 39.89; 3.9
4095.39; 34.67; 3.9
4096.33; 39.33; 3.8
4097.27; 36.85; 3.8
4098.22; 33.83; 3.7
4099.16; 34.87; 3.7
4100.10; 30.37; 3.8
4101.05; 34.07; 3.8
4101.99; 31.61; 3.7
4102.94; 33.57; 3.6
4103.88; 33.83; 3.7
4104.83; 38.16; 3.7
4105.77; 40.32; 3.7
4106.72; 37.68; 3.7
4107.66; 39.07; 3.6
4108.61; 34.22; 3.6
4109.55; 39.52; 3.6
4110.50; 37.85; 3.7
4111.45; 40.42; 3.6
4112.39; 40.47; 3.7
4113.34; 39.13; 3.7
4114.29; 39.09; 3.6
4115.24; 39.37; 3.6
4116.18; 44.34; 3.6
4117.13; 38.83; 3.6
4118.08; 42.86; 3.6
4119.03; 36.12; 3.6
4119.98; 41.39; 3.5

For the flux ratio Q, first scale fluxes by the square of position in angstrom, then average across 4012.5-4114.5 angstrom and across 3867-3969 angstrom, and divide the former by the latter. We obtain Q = 1.9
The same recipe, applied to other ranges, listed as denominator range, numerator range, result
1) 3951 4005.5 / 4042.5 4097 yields 1.42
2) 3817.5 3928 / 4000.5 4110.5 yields 1.99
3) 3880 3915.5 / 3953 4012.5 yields 1.23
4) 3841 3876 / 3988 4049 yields 2.06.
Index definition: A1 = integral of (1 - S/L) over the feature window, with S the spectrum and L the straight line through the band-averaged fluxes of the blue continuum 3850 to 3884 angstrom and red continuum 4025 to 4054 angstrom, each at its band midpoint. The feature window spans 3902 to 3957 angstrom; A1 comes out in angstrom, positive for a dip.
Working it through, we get 8.0 angstrom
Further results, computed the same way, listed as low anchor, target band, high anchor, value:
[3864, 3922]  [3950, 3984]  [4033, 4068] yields 8.0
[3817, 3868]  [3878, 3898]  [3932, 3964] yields -3.0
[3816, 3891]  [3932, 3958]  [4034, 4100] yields 4.8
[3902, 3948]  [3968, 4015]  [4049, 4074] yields -4.2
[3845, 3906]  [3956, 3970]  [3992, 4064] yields 6.0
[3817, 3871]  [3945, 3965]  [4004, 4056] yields 3.2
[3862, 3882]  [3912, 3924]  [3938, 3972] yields -3.2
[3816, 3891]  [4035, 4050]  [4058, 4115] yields -1.0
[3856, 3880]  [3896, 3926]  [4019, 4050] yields -1.6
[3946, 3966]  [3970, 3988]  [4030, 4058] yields 0.7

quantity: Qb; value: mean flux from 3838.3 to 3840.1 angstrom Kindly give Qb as 16.1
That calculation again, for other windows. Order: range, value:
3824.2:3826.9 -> 13.3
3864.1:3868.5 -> 18.9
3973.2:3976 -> 22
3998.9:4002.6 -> 40.3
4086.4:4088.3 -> 45.5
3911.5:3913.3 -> 31.8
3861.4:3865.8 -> 18.9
